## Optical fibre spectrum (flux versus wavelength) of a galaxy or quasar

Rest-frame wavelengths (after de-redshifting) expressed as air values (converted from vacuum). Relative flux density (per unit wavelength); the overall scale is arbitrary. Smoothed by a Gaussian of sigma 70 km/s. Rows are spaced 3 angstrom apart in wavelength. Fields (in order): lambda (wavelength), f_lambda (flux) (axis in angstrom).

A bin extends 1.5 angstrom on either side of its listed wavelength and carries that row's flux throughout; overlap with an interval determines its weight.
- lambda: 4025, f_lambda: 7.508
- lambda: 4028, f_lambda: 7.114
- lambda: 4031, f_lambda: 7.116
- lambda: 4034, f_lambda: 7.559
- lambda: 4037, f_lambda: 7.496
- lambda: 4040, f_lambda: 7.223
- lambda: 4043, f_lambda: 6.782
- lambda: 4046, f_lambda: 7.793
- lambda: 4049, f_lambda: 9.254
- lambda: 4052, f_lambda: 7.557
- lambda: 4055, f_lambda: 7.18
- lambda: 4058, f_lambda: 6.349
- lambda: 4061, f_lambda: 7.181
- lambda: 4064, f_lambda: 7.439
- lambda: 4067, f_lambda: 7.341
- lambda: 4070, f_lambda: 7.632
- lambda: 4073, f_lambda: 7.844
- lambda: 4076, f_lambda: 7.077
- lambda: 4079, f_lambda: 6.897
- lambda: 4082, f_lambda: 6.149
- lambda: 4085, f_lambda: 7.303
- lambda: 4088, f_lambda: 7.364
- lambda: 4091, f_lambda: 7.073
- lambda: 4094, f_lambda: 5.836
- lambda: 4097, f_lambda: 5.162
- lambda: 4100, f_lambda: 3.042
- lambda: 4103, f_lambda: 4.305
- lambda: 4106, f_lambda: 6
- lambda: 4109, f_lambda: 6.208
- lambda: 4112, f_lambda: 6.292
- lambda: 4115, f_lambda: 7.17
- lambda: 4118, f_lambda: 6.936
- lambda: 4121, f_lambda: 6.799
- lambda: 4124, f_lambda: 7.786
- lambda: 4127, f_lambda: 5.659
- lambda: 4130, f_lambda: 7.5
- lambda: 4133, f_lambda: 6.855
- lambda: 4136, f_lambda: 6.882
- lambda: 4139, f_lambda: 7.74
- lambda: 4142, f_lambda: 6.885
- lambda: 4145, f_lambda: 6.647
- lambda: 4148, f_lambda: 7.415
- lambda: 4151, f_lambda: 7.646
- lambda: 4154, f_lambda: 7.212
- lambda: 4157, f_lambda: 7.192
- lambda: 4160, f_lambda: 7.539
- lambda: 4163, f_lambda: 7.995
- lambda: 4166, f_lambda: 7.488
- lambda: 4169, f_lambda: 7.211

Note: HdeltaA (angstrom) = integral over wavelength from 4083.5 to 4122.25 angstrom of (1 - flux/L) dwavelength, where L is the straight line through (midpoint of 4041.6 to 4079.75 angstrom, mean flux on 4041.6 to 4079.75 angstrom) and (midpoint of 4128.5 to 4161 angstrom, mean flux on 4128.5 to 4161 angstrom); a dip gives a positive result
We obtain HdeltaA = 6.4 angstrom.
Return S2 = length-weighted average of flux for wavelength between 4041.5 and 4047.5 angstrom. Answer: 7.29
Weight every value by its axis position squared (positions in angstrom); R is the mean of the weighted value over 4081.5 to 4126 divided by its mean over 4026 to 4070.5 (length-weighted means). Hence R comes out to 0.9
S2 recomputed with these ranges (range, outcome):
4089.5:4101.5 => 5.28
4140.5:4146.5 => 6.77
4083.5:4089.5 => 7.33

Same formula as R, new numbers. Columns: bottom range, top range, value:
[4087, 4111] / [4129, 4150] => 1.30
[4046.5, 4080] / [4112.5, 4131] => 0.96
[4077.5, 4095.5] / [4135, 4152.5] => 1.10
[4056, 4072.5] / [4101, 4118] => 0.85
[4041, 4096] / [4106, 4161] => 1.00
